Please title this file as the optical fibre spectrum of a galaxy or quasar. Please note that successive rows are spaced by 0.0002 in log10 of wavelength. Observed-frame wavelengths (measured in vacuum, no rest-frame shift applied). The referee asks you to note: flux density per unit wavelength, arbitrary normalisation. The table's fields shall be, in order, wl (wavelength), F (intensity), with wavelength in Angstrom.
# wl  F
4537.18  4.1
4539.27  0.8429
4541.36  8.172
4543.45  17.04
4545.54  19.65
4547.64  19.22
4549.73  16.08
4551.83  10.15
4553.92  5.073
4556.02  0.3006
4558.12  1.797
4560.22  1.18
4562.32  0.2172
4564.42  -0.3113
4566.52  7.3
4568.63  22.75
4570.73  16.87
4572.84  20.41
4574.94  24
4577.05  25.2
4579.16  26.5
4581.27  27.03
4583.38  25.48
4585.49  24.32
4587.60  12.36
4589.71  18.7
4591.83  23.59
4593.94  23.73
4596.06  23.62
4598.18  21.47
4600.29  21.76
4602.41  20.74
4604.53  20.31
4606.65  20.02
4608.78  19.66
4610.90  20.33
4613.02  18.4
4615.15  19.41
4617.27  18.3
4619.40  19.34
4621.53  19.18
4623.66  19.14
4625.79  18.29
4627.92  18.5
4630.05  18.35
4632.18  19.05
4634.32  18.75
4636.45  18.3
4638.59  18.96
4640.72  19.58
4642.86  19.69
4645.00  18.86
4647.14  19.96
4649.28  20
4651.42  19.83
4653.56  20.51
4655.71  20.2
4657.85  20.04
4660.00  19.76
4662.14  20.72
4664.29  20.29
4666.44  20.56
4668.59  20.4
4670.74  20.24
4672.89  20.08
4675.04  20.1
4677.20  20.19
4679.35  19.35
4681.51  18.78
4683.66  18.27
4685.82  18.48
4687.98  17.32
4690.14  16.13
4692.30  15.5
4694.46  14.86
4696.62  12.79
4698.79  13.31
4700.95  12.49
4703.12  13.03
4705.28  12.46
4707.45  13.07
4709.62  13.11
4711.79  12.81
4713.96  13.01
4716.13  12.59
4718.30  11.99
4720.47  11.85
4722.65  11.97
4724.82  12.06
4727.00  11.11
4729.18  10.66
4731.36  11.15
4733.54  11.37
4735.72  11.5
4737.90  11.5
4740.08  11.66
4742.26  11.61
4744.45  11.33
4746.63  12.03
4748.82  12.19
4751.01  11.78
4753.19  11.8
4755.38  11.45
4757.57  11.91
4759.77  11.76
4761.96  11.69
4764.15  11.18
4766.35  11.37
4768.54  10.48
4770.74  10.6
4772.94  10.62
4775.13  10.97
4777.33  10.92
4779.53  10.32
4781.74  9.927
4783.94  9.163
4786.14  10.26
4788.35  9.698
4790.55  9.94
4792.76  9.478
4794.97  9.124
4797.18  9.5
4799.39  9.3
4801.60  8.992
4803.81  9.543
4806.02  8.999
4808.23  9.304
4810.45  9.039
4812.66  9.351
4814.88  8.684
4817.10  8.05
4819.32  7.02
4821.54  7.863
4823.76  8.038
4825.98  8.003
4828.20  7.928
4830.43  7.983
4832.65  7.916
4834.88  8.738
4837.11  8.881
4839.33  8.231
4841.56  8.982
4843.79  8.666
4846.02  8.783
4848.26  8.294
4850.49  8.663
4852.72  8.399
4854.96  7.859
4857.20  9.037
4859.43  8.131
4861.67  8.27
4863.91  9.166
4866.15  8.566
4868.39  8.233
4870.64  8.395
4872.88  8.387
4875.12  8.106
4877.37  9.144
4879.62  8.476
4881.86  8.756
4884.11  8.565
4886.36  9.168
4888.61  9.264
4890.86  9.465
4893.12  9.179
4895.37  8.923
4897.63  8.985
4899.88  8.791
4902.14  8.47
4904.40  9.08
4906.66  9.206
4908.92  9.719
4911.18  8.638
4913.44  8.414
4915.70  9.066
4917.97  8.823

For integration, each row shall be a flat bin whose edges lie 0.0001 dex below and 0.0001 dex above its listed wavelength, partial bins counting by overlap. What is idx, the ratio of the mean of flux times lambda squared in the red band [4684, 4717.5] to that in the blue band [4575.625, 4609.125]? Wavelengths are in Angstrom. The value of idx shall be 0.67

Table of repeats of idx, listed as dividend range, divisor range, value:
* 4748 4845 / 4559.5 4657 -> 0.55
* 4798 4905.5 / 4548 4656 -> 0.54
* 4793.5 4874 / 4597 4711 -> 0.50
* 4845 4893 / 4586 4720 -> 0.52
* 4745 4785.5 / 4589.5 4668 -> 0.59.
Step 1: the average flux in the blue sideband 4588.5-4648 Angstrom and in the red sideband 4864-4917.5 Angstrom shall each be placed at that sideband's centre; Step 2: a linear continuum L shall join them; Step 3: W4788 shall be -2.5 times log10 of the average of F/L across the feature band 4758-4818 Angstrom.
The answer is 0.29 mag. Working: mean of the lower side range 19.8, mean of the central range 9.96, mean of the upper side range 8.83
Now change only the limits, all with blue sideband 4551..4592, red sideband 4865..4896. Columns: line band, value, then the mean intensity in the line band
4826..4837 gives 0.18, 8.19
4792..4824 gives 0.15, 8.83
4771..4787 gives 0.03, 10.3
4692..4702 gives -0.13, 13.7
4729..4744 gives 0.00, 11.4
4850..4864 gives 0.09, 8.45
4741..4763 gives -0.06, 11.8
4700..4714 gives -0.08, 12.8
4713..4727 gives -0.04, 12.2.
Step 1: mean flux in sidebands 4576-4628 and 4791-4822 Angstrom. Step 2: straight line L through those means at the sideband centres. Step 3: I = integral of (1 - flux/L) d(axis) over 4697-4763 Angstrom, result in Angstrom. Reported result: 6.8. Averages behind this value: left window 21.1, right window 8.92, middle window 12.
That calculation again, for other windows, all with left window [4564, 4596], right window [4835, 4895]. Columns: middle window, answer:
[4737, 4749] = 1.7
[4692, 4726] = 5.0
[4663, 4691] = -4.9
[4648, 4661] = -2.1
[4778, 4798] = 3.5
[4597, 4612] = -1.0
